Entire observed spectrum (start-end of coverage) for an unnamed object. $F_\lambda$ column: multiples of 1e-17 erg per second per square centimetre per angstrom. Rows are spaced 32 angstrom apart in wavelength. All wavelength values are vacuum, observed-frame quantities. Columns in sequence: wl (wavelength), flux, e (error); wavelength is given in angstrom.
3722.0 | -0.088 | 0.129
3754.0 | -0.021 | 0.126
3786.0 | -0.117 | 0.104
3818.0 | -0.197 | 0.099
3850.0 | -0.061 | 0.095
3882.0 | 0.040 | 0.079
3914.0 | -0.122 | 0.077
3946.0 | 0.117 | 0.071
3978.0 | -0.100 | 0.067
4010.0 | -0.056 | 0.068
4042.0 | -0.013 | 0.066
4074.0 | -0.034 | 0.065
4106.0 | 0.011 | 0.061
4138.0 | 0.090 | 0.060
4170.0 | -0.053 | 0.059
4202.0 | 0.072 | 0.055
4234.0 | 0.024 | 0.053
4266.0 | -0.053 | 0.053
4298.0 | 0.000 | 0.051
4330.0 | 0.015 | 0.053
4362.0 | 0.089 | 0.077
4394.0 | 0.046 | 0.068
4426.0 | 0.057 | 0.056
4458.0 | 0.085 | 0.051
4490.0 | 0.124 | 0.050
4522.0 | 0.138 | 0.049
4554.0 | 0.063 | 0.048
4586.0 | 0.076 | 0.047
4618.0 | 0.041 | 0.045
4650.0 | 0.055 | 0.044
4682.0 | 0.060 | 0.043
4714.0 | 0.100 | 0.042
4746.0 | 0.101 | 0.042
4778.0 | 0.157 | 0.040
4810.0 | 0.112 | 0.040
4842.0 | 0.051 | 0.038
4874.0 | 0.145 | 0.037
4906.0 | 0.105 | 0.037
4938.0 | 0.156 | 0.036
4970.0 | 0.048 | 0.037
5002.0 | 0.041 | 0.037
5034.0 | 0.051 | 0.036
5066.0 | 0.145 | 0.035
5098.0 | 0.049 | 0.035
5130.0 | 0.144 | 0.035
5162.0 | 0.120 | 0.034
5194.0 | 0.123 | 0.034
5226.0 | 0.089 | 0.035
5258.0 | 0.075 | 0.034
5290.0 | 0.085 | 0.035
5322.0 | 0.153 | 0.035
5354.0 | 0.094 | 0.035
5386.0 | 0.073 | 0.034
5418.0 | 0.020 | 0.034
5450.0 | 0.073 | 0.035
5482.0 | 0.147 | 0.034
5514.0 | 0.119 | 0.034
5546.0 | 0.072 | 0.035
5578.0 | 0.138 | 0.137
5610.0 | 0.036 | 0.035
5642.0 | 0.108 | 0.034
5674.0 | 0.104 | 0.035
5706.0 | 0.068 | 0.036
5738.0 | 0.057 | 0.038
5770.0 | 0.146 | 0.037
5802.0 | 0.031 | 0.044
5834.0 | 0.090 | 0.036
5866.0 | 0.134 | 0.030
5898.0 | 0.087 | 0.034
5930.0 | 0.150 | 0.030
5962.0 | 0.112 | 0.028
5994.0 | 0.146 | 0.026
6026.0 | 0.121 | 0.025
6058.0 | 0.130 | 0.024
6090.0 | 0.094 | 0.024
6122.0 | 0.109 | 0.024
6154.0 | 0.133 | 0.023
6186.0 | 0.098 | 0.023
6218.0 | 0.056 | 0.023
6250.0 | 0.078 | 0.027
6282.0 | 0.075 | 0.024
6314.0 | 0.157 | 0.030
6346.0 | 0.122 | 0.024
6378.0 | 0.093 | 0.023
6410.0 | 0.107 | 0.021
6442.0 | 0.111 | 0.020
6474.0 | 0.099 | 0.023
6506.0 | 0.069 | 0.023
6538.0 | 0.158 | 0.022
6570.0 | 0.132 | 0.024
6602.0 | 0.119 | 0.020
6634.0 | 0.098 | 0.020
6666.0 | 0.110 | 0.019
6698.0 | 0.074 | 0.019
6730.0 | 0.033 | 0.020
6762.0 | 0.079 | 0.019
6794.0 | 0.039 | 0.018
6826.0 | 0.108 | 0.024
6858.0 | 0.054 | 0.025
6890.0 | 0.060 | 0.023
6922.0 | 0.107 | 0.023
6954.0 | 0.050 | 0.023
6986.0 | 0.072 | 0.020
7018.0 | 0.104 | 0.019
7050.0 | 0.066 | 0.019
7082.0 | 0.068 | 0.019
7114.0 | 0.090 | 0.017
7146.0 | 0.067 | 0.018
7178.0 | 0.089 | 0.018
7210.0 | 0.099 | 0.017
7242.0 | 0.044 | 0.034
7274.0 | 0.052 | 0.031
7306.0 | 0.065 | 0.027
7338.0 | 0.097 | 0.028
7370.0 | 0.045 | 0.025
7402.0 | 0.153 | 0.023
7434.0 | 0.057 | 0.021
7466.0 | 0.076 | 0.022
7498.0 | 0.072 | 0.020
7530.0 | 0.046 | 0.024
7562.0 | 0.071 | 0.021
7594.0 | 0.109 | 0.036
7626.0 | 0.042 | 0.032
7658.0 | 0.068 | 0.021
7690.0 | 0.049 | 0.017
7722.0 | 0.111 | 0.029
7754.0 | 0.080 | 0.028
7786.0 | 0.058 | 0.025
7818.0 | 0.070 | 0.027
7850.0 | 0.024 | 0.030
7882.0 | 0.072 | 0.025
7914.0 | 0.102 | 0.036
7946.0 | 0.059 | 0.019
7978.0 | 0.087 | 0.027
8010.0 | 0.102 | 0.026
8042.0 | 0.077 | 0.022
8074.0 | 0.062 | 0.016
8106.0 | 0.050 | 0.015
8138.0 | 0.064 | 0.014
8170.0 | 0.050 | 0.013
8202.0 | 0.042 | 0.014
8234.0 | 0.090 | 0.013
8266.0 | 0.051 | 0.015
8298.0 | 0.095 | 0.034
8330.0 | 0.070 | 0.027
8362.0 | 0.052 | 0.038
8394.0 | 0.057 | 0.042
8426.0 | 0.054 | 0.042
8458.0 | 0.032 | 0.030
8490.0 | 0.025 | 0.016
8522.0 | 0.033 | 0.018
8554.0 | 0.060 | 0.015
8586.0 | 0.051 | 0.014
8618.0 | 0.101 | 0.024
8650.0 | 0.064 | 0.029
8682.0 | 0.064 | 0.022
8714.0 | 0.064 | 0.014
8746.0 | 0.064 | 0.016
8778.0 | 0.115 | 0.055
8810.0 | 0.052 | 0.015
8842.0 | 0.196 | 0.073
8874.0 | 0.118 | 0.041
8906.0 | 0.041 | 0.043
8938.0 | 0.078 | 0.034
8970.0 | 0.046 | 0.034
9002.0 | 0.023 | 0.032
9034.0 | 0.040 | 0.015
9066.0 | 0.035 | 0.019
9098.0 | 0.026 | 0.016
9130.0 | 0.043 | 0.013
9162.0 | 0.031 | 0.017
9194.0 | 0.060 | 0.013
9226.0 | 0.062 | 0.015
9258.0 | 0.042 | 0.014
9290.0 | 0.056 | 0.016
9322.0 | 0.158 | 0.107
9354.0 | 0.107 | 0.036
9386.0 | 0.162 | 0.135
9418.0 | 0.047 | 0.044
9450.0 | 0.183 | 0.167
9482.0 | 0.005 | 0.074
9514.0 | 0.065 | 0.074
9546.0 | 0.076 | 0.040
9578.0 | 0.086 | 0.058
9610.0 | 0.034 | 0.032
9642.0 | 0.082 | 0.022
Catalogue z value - 0.13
